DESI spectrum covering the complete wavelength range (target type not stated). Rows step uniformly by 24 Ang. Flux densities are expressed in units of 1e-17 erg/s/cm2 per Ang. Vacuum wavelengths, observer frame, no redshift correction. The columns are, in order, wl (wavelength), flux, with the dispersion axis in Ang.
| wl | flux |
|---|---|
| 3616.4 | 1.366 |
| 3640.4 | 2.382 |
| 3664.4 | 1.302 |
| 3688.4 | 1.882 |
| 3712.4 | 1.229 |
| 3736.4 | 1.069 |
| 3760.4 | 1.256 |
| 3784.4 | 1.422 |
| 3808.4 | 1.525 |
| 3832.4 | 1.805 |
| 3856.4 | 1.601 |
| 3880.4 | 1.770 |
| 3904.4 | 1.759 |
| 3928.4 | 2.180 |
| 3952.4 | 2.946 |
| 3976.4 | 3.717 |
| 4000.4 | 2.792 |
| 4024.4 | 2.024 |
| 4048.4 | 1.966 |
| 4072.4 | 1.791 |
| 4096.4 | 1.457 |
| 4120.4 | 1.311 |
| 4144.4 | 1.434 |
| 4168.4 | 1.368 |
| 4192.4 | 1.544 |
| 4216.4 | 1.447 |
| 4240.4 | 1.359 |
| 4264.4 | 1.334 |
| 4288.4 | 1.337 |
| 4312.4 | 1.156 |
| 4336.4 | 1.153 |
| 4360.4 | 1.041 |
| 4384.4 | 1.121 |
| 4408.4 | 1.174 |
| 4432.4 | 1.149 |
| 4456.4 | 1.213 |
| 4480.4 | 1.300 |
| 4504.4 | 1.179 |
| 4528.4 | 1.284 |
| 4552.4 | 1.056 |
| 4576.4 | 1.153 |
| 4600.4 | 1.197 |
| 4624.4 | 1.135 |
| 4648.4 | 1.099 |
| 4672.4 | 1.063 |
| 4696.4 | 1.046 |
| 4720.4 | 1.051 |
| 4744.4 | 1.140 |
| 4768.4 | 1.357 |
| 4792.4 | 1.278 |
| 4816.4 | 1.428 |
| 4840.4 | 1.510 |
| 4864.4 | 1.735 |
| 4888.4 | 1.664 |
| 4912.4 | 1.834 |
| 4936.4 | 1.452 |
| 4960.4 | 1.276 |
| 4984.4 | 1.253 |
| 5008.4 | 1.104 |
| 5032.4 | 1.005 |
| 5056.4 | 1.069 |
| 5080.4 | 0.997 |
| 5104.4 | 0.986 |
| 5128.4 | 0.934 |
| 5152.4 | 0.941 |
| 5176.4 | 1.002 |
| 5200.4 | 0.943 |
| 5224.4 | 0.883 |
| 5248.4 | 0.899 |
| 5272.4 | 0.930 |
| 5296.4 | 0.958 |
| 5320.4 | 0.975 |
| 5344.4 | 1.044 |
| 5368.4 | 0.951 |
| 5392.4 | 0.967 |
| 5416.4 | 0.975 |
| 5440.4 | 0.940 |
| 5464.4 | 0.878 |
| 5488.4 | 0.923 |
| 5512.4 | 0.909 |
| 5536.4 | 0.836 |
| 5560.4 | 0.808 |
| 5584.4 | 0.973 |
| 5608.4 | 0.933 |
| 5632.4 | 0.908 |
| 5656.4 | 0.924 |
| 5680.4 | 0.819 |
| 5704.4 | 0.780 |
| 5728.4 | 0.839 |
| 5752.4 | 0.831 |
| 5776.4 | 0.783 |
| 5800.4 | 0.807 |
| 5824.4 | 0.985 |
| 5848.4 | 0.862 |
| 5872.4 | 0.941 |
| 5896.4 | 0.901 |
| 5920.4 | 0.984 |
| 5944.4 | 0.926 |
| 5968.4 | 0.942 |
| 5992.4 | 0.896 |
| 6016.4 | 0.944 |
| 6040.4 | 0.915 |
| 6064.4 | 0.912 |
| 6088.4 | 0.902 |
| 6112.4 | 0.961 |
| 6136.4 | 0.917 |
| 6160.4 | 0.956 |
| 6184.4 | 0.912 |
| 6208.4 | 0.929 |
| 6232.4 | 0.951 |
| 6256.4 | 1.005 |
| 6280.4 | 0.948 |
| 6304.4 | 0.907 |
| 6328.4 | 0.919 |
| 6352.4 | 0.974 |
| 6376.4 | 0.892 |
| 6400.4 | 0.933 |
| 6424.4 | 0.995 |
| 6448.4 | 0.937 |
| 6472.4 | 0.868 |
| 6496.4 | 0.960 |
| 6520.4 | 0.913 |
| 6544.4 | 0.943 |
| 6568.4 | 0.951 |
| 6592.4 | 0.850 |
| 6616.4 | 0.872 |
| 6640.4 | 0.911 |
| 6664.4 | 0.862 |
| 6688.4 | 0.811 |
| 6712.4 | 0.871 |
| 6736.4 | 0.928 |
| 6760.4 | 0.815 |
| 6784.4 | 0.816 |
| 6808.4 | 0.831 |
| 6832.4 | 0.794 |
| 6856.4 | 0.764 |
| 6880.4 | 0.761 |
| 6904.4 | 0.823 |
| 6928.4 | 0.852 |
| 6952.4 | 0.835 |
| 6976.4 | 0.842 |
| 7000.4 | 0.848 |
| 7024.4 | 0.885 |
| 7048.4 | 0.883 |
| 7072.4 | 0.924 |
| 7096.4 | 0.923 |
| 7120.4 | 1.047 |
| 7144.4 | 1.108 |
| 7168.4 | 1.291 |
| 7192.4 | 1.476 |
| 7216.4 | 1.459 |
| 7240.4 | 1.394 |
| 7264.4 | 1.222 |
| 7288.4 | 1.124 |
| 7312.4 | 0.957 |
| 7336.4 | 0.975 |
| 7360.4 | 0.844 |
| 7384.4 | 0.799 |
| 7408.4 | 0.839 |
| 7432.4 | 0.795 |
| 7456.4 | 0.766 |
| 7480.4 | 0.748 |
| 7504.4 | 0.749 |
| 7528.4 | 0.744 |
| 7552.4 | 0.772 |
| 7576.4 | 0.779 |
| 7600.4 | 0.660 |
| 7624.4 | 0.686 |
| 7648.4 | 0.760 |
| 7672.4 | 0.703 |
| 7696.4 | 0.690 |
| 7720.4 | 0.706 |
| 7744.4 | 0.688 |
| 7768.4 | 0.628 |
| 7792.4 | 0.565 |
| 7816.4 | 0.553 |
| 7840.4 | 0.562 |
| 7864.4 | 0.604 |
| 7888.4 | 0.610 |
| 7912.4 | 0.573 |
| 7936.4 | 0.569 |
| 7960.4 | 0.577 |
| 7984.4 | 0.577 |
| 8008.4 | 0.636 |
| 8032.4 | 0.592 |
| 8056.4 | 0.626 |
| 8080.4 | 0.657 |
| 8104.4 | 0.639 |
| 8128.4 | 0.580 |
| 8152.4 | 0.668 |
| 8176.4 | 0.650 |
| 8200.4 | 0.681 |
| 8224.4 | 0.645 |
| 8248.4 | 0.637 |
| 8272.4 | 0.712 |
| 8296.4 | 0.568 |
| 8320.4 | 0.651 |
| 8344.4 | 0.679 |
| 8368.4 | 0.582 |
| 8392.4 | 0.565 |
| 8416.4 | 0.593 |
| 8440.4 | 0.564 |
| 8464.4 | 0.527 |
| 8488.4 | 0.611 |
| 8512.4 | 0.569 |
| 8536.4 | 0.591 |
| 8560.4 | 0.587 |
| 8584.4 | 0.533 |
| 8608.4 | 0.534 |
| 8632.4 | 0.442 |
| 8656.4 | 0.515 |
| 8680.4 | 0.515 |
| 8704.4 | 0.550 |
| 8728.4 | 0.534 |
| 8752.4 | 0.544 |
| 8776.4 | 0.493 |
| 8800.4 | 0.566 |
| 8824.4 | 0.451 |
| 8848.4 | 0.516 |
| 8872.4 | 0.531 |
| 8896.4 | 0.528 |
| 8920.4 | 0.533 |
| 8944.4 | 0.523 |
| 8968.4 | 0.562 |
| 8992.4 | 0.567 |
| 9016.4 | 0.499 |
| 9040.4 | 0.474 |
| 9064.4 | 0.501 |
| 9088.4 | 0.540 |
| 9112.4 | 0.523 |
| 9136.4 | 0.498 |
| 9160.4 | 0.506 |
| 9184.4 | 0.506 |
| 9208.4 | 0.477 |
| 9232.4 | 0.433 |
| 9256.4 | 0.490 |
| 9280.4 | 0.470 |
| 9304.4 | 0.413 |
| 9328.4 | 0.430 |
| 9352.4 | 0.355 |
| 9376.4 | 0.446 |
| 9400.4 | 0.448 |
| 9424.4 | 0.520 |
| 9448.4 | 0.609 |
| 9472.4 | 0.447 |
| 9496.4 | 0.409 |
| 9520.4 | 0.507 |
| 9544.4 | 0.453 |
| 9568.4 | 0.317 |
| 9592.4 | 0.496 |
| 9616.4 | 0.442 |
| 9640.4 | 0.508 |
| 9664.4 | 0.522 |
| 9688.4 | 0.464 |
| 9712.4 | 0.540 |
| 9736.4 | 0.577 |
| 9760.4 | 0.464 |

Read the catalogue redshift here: 1.57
